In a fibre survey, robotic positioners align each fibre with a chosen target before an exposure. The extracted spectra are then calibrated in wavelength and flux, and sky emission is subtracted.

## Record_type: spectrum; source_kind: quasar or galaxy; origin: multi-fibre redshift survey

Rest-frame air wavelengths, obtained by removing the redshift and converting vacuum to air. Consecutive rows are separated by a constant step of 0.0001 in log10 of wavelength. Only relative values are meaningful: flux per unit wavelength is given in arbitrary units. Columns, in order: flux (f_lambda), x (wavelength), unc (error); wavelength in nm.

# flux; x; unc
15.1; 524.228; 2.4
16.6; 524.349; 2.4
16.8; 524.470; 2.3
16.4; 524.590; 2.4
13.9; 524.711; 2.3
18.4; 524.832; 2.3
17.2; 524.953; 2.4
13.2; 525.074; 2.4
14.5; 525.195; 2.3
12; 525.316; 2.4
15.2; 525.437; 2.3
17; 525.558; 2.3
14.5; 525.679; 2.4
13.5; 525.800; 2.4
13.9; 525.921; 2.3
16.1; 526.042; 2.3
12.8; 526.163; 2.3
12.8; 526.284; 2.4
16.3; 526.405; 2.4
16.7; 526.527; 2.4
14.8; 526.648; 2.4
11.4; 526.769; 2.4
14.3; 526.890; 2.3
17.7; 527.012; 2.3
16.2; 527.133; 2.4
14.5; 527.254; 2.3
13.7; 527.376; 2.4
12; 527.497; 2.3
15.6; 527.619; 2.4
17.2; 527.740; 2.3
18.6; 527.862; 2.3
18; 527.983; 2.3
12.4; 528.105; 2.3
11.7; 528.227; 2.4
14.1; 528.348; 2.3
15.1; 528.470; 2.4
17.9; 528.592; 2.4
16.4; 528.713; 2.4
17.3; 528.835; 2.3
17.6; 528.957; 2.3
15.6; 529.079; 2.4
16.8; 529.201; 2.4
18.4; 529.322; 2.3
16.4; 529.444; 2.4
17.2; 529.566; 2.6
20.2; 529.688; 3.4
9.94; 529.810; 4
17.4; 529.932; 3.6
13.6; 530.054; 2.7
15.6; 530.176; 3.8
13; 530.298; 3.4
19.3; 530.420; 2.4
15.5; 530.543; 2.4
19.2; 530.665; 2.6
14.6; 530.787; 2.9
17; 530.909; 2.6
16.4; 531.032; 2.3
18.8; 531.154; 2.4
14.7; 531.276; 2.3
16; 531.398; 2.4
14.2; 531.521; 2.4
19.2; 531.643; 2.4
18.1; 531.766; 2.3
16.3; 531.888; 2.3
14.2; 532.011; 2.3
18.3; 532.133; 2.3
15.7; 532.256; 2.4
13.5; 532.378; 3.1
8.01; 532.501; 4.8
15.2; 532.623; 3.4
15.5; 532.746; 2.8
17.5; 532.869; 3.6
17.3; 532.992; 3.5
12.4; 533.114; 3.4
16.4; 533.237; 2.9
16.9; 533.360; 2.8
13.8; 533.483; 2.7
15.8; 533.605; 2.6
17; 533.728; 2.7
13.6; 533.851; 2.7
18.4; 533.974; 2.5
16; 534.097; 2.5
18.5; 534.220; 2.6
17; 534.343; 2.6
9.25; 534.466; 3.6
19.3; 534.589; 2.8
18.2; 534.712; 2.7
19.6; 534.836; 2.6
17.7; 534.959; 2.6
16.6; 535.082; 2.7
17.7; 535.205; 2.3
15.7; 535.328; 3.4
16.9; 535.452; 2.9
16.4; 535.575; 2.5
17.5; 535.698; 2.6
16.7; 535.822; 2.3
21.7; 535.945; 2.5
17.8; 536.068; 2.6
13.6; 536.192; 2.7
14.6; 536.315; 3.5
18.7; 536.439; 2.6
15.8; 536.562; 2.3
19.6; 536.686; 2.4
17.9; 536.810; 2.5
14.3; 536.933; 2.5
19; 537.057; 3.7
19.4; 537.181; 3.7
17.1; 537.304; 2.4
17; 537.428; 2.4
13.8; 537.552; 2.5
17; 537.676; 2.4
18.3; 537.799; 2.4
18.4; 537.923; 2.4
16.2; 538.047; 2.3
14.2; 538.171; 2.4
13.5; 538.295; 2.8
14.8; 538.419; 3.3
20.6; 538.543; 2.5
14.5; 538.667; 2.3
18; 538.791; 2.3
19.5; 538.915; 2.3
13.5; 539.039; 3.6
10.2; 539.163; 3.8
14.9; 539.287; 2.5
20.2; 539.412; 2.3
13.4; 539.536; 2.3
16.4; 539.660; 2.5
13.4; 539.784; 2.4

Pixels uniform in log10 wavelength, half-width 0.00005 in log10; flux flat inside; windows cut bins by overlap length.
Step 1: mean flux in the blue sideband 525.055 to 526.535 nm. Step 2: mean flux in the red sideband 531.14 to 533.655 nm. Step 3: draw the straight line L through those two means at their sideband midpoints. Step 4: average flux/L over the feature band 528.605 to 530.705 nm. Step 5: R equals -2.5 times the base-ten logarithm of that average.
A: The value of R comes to -0.09 mag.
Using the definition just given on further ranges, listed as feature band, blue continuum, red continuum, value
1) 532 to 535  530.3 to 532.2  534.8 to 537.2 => 0.08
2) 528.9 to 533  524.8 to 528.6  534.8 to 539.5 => -0.03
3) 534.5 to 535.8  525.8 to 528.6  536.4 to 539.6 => -0.08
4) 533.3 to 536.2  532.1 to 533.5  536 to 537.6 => -0.06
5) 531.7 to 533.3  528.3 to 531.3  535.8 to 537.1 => 0.10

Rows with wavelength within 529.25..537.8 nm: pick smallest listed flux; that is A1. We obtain 8.01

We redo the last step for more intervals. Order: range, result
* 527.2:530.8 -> 9.94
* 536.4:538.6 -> 13.5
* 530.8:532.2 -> 14.2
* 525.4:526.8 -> 11.4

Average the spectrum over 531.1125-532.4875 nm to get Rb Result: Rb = 15.9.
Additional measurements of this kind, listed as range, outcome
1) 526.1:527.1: 14.7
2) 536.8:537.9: 17.1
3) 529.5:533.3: 15.8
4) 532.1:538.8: 16.4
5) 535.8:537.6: 17.2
